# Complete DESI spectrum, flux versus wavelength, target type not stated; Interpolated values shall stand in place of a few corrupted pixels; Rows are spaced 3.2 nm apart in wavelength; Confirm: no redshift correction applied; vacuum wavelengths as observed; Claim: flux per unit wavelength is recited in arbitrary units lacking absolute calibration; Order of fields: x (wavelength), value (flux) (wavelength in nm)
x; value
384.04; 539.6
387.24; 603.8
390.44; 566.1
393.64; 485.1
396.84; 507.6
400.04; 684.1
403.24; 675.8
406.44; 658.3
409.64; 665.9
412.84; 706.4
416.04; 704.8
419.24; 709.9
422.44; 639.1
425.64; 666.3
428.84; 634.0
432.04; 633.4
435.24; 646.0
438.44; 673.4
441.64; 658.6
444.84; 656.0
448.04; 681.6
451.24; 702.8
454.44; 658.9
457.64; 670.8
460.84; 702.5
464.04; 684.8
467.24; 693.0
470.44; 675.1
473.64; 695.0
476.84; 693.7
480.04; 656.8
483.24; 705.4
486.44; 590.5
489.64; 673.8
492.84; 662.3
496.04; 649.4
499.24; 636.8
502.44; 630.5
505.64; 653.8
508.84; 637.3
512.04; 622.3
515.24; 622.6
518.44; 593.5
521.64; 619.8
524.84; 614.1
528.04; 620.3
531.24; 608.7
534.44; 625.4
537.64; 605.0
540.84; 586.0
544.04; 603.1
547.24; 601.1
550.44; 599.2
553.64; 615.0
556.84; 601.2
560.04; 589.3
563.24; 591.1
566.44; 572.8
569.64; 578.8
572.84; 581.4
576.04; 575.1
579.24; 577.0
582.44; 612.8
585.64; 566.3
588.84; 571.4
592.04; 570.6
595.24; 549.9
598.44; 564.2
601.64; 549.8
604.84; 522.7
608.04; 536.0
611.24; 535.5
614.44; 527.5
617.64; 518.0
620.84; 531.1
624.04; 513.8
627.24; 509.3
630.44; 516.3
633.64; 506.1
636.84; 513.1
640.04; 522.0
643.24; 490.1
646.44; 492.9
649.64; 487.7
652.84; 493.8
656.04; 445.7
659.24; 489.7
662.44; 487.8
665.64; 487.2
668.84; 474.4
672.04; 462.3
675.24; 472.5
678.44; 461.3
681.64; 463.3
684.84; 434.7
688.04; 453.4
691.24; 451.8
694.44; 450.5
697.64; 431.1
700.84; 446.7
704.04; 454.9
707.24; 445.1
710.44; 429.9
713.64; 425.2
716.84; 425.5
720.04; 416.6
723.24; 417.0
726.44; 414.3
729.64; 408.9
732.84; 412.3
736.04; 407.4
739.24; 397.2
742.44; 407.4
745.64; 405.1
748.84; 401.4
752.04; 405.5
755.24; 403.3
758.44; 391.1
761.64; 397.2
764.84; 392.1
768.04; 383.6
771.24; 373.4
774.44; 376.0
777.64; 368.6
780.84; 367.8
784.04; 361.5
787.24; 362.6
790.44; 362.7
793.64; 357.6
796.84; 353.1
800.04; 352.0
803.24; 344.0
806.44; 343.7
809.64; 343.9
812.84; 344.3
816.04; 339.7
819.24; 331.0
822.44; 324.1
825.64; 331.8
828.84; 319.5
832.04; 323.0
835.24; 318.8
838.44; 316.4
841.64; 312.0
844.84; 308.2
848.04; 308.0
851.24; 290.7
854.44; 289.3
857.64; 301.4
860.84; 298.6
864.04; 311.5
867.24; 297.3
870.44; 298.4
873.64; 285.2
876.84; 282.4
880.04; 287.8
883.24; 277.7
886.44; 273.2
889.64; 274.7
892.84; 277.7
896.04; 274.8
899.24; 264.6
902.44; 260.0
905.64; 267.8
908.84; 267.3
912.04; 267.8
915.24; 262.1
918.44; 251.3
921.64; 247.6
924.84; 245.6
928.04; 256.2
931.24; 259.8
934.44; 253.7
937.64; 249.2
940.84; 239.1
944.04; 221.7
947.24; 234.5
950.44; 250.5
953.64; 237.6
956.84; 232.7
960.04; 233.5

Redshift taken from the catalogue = 0.00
